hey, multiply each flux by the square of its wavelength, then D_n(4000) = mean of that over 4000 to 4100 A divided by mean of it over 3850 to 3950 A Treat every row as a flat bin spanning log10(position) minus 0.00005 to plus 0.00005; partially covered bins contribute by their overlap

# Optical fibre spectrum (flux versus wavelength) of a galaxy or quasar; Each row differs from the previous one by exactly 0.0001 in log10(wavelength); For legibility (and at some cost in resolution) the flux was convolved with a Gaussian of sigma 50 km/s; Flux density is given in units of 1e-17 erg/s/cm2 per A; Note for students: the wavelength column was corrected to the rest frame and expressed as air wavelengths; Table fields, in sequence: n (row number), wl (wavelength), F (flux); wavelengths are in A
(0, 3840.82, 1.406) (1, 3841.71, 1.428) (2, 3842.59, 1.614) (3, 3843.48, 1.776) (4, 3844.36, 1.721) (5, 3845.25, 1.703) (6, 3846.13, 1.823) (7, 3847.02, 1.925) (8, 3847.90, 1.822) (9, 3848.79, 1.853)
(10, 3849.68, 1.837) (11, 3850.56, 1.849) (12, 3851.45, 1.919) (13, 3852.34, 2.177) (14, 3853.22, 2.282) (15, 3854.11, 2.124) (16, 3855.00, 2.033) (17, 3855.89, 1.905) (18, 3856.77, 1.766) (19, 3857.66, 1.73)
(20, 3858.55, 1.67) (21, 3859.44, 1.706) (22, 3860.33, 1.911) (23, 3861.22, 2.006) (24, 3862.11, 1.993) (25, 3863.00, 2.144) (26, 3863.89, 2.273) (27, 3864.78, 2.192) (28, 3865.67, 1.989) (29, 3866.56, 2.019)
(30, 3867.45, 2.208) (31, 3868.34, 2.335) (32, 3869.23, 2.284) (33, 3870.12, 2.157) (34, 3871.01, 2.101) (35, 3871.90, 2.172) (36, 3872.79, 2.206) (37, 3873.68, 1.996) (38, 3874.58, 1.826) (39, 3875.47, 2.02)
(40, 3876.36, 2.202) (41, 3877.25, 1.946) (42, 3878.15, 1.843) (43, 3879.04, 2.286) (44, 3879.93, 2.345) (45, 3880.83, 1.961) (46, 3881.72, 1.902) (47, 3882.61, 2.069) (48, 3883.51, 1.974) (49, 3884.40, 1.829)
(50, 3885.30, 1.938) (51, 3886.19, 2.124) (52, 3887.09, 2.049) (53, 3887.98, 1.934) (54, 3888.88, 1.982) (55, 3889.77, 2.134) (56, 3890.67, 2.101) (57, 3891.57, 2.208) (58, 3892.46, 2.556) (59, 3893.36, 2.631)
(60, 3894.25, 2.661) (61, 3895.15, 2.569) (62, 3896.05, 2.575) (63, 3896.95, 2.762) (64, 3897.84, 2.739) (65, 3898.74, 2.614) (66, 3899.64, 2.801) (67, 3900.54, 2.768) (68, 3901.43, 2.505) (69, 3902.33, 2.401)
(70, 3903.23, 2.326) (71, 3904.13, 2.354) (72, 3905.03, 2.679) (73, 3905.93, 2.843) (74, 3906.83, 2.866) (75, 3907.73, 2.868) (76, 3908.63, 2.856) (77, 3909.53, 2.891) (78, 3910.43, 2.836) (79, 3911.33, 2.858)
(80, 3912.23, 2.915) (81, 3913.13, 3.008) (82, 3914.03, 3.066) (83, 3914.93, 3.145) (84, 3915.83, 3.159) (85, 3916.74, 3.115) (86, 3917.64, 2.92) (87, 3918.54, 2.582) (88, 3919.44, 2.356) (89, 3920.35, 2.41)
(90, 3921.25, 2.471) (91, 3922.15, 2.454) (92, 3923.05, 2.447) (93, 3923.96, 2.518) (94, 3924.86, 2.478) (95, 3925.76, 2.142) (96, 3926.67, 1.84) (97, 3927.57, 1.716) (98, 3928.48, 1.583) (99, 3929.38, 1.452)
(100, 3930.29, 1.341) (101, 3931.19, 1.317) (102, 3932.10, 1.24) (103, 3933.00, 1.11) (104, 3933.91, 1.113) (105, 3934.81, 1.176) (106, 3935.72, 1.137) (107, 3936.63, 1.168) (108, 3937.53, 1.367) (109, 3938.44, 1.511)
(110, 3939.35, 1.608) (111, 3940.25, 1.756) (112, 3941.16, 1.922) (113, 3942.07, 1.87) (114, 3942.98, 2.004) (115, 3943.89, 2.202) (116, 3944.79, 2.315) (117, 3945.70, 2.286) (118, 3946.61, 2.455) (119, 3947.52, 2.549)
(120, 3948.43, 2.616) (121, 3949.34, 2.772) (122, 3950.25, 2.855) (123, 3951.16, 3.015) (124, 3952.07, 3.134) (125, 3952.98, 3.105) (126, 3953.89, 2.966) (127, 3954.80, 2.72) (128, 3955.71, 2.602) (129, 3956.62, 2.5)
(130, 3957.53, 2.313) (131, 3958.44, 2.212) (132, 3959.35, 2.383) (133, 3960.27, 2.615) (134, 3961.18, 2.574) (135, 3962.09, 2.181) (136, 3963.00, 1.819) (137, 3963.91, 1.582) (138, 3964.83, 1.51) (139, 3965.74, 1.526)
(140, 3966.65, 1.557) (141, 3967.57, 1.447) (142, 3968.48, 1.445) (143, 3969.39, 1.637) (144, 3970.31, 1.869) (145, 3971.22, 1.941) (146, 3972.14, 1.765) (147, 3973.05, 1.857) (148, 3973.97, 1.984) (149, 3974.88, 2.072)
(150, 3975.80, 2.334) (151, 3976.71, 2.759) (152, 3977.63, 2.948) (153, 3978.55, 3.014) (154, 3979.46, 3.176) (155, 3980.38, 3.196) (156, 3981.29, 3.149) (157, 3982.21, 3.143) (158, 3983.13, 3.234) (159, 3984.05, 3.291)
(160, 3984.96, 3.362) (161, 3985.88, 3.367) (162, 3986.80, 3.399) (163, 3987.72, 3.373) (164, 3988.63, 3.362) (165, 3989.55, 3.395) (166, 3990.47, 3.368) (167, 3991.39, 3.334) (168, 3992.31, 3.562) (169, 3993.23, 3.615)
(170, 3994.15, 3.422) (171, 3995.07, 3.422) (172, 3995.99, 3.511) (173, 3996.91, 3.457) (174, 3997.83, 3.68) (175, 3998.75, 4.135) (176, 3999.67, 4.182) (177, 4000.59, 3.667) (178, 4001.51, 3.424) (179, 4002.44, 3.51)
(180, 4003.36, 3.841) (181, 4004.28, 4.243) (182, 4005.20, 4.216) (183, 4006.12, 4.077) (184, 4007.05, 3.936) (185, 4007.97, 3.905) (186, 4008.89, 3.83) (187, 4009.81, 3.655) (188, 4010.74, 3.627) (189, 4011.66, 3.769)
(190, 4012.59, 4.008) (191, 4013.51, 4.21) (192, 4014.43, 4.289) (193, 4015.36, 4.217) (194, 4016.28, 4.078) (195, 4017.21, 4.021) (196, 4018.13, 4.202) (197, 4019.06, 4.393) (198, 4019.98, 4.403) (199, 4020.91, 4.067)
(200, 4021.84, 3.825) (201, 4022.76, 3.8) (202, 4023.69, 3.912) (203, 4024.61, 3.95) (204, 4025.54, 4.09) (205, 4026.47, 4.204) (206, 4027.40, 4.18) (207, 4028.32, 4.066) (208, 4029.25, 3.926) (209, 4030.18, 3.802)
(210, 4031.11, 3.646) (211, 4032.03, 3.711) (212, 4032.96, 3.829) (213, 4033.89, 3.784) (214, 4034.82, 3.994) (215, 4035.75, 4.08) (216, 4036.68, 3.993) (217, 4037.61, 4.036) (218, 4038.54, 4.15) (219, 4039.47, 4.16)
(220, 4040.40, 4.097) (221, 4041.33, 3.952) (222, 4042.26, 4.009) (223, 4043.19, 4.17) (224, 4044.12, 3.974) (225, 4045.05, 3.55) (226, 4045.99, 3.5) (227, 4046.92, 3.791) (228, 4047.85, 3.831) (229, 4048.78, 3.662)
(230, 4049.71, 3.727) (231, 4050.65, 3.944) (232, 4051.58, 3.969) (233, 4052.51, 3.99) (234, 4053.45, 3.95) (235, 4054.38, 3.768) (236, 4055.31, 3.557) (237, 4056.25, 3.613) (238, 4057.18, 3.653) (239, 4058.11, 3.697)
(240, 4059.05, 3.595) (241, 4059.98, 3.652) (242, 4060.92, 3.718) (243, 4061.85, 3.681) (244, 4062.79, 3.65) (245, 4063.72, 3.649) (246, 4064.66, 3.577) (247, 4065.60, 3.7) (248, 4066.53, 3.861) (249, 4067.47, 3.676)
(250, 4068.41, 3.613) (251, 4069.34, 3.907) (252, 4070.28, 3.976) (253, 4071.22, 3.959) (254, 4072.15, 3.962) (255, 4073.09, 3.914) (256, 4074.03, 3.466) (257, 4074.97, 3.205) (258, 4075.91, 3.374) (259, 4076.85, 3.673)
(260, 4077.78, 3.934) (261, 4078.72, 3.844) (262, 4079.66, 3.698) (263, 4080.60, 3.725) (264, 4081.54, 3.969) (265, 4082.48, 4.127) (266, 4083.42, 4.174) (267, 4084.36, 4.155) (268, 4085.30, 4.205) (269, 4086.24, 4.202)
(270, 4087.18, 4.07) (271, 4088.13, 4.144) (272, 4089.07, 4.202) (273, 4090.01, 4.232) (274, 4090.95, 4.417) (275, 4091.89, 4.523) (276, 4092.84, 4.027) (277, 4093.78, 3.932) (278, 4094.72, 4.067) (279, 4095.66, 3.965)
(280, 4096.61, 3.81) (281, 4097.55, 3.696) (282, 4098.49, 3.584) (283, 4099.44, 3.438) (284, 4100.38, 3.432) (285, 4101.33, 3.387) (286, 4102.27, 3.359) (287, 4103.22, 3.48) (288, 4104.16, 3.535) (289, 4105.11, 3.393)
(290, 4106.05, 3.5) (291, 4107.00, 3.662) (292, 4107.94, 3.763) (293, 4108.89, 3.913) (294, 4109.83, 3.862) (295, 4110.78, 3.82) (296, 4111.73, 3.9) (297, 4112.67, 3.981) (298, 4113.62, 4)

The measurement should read 1.9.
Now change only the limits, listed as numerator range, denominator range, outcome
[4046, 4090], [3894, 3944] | 1.81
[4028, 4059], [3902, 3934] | 1.72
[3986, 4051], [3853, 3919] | 1.76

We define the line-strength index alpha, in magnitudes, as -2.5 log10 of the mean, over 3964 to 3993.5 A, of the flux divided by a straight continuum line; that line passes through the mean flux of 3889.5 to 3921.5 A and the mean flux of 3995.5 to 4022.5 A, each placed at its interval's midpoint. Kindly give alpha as 0.34 mag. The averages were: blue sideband 2.69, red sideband 3.94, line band 2.64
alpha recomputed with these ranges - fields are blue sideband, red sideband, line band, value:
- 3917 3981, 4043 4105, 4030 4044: -0.20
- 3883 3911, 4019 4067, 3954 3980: 0.40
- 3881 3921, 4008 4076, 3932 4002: 0.25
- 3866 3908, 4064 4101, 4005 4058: -0.14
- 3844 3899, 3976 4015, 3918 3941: 0.48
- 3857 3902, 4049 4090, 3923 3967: 0.32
